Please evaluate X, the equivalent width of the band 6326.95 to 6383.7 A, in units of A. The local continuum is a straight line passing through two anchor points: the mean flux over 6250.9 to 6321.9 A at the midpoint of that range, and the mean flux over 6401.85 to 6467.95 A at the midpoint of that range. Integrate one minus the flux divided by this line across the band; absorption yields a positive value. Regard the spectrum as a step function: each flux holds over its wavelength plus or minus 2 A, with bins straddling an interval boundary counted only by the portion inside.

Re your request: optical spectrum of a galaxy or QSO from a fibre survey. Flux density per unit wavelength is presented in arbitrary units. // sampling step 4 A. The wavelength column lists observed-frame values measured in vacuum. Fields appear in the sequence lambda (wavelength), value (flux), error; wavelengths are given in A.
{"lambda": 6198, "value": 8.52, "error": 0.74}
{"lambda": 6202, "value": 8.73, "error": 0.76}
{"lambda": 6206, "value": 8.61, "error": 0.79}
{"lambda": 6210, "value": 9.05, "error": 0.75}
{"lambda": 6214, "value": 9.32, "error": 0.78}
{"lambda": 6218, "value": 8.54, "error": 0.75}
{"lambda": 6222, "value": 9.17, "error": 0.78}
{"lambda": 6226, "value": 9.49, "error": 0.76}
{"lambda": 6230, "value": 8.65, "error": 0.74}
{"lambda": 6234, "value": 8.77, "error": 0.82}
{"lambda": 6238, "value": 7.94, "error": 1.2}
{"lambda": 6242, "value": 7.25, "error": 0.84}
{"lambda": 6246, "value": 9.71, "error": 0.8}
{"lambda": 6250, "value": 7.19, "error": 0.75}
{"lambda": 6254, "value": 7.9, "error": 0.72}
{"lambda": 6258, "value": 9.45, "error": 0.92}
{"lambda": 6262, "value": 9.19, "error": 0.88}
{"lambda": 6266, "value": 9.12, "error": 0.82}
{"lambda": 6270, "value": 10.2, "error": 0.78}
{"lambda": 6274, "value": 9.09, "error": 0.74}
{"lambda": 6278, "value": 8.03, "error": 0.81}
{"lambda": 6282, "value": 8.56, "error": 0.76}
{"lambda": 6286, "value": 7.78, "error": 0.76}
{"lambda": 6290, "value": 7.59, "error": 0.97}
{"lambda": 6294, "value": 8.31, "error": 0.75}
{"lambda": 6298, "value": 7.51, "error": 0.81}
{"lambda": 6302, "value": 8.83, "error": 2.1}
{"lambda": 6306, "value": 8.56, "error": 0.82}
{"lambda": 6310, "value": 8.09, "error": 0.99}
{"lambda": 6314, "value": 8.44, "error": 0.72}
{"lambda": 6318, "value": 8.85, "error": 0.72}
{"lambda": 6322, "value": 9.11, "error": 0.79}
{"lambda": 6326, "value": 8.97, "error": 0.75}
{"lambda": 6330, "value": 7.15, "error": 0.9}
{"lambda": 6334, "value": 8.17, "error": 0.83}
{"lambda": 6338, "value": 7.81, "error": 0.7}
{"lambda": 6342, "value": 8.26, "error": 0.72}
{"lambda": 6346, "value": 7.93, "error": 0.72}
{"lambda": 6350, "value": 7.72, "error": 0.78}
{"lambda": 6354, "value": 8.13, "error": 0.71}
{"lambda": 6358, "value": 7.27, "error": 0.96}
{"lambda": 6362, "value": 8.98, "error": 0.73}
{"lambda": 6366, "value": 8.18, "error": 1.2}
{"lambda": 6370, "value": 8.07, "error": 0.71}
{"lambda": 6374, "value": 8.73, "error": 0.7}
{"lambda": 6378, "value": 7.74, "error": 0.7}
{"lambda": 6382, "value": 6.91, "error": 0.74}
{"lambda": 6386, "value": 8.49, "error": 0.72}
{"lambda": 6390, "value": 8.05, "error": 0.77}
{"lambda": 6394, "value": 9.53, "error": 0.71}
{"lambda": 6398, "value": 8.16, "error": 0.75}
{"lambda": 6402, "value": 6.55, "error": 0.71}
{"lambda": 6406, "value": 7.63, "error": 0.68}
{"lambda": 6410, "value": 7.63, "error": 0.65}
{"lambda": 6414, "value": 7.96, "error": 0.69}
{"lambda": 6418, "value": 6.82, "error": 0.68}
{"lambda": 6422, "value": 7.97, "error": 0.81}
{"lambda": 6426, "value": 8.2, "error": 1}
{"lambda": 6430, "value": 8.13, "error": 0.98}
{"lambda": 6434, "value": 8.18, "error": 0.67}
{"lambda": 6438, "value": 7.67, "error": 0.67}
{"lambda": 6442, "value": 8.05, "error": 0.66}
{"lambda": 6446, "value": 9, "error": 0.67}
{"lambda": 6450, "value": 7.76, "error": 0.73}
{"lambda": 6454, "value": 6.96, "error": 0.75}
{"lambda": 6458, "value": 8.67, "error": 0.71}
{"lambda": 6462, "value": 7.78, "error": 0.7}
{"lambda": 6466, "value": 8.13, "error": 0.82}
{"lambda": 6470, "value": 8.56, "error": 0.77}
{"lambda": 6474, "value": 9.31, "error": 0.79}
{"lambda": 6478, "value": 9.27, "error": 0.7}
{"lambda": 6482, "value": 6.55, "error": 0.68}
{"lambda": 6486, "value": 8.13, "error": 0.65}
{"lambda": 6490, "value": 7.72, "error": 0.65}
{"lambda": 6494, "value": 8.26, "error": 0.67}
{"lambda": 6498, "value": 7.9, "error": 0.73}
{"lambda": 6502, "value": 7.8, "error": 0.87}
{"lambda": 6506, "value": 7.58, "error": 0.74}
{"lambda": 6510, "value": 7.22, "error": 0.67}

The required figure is 1.90 A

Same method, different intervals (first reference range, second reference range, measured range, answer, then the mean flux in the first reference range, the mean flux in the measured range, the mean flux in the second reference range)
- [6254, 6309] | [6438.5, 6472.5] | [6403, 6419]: 1.4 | 8.6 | 7.49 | 8.11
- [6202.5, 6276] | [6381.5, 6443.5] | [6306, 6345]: 0.2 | 8.81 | 8.32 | 7.89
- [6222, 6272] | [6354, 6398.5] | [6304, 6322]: -0.2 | 8.76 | 8.55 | 8.19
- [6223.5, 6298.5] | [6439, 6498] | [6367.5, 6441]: 3.1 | 8.54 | 7.92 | 8.14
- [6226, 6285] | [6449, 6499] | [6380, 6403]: 0.8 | 8.66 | 8.01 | 8.09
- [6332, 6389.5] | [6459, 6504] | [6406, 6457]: 1.4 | 8.03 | 7.87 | 8.14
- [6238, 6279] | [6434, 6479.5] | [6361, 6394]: 0.9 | 8.69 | 8.2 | 8.27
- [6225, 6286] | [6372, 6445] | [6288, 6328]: -0.1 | 8.66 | 8.43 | 7.93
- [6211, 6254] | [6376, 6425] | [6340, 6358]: 0.2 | 8.58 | 7.93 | 7.8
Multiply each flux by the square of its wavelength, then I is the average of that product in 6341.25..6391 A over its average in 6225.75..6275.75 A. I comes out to 1.0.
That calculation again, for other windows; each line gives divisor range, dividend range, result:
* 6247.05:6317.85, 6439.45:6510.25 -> 1.01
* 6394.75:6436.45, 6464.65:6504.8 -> 1.07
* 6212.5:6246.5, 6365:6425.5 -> 0.96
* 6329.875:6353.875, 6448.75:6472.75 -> 1.05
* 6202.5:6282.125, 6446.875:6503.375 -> 0.99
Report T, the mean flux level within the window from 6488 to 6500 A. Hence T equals 7.96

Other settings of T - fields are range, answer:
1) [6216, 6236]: 8.92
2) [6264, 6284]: 9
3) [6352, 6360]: 7.7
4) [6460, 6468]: 7.96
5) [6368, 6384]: 7.86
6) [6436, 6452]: 8.12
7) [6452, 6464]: 7.8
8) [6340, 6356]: 8.01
